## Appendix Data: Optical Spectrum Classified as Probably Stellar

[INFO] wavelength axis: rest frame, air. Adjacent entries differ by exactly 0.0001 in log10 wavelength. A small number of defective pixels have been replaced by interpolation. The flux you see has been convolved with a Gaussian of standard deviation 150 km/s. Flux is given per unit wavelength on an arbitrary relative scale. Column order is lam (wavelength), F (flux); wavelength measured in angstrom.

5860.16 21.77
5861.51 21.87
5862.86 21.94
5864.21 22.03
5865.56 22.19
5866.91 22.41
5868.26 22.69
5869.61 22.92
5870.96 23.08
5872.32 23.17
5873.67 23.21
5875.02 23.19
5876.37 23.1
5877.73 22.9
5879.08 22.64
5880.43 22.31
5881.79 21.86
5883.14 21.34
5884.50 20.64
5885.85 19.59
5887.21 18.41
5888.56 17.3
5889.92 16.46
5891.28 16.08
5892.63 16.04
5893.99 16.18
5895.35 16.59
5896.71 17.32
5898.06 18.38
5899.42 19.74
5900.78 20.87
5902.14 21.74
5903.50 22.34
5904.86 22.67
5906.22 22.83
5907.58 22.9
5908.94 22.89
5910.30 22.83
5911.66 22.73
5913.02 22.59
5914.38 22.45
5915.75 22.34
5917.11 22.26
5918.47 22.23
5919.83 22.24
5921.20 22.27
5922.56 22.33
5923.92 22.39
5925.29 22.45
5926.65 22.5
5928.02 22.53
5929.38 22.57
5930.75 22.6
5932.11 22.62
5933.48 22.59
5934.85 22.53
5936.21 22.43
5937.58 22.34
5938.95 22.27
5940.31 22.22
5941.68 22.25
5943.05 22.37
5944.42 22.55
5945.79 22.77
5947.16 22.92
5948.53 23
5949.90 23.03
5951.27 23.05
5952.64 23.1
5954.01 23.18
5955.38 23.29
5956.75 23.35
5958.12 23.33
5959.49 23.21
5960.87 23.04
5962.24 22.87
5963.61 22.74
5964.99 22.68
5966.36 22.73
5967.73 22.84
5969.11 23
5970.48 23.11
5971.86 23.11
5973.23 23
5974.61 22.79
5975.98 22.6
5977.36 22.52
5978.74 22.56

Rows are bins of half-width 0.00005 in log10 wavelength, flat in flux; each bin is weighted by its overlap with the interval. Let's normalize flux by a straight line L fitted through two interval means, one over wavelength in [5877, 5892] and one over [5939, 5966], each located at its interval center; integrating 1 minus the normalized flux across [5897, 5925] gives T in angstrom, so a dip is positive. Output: -1.2 angstrom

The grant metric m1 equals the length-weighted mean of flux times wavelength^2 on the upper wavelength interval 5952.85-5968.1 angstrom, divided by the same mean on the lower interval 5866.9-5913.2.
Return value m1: 1.13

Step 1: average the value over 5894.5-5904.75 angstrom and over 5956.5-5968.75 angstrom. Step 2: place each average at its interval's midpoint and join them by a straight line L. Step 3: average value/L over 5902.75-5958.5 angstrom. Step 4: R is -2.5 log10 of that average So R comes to -0.07 mag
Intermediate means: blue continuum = 19.7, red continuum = 23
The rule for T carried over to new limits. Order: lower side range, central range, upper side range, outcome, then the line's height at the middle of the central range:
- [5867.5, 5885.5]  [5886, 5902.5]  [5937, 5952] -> 3.38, 22.5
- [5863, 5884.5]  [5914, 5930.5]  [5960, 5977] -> 0.23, 22.7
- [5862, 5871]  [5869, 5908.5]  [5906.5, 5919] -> 3.42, 22.5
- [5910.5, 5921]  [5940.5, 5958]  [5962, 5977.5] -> -0.17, 22.7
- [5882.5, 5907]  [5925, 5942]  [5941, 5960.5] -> -0.53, 21.8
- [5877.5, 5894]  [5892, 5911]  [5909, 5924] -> 0.69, 21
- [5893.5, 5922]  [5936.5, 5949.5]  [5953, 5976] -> -0.10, 22.4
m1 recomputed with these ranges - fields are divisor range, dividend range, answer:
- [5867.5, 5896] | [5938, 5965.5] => 1.14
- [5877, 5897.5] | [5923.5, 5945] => 1.20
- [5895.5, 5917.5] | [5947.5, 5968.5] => 1.09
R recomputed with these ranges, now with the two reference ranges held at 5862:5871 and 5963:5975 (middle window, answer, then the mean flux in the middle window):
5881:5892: 0.19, 19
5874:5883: -0.01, 22.6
